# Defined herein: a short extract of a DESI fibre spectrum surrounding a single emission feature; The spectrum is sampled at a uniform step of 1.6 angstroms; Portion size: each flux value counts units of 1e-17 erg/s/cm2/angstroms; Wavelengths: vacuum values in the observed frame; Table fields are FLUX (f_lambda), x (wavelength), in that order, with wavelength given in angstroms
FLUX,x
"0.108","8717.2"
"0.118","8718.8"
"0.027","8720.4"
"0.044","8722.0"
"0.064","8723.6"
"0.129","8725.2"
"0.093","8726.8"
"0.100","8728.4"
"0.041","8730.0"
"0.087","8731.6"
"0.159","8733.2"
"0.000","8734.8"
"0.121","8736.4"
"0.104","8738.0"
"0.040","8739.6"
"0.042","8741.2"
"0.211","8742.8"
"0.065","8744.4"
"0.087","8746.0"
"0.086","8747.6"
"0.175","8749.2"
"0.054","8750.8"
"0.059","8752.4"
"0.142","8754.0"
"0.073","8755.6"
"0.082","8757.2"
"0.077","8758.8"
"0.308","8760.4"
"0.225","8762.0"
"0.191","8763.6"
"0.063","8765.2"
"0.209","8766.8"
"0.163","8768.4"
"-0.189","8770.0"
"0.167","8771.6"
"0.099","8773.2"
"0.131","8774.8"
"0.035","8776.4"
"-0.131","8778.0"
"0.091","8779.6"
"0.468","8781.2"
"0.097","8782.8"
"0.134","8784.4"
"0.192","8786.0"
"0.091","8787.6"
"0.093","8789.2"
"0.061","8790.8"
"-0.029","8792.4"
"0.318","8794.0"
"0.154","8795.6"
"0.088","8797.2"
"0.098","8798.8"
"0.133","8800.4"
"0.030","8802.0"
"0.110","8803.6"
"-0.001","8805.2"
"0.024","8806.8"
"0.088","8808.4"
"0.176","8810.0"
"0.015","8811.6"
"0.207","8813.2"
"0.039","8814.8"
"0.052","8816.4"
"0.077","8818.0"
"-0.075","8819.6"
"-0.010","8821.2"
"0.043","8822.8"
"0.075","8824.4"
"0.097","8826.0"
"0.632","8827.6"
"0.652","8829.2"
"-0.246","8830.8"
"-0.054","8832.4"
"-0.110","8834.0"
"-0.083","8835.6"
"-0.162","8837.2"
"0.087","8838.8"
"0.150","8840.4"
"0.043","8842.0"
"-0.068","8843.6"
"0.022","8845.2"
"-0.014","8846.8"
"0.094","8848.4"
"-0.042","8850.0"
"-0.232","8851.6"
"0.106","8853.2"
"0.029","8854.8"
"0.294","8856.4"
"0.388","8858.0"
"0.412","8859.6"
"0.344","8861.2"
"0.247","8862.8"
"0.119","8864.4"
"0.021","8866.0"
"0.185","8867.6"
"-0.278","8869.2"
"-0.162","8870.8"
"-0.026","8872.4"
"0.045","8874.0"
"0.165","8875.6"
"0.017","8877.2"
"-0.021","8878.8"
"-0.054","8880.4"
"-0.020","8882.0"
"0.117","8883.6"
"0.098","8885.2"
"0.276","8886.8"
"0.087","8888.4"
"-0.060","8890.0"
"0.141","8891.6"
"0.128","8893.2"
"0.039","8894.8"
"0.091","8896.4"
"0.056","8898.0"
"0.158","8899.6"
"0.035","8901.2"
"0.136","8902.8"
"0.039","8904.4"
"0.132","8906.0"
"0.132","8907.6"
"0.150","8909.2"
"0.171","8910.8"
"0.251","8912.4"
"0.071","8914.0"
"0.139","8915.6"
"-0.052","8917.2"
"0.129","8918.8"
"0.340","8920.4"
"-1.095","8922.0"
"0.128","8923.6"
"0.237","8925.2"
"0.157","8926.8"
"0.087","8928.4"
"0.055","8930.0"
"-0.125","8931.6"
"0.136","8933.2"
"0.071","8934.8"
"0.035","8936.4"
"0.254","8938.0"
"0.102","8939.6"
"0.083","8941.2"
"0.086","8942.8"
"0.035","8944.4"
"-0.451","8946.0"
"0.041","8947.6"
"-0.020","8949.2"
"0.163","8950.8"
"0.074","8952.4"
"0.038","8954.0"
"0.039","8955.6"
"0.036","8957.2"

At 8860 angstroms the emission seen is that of H-gamma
